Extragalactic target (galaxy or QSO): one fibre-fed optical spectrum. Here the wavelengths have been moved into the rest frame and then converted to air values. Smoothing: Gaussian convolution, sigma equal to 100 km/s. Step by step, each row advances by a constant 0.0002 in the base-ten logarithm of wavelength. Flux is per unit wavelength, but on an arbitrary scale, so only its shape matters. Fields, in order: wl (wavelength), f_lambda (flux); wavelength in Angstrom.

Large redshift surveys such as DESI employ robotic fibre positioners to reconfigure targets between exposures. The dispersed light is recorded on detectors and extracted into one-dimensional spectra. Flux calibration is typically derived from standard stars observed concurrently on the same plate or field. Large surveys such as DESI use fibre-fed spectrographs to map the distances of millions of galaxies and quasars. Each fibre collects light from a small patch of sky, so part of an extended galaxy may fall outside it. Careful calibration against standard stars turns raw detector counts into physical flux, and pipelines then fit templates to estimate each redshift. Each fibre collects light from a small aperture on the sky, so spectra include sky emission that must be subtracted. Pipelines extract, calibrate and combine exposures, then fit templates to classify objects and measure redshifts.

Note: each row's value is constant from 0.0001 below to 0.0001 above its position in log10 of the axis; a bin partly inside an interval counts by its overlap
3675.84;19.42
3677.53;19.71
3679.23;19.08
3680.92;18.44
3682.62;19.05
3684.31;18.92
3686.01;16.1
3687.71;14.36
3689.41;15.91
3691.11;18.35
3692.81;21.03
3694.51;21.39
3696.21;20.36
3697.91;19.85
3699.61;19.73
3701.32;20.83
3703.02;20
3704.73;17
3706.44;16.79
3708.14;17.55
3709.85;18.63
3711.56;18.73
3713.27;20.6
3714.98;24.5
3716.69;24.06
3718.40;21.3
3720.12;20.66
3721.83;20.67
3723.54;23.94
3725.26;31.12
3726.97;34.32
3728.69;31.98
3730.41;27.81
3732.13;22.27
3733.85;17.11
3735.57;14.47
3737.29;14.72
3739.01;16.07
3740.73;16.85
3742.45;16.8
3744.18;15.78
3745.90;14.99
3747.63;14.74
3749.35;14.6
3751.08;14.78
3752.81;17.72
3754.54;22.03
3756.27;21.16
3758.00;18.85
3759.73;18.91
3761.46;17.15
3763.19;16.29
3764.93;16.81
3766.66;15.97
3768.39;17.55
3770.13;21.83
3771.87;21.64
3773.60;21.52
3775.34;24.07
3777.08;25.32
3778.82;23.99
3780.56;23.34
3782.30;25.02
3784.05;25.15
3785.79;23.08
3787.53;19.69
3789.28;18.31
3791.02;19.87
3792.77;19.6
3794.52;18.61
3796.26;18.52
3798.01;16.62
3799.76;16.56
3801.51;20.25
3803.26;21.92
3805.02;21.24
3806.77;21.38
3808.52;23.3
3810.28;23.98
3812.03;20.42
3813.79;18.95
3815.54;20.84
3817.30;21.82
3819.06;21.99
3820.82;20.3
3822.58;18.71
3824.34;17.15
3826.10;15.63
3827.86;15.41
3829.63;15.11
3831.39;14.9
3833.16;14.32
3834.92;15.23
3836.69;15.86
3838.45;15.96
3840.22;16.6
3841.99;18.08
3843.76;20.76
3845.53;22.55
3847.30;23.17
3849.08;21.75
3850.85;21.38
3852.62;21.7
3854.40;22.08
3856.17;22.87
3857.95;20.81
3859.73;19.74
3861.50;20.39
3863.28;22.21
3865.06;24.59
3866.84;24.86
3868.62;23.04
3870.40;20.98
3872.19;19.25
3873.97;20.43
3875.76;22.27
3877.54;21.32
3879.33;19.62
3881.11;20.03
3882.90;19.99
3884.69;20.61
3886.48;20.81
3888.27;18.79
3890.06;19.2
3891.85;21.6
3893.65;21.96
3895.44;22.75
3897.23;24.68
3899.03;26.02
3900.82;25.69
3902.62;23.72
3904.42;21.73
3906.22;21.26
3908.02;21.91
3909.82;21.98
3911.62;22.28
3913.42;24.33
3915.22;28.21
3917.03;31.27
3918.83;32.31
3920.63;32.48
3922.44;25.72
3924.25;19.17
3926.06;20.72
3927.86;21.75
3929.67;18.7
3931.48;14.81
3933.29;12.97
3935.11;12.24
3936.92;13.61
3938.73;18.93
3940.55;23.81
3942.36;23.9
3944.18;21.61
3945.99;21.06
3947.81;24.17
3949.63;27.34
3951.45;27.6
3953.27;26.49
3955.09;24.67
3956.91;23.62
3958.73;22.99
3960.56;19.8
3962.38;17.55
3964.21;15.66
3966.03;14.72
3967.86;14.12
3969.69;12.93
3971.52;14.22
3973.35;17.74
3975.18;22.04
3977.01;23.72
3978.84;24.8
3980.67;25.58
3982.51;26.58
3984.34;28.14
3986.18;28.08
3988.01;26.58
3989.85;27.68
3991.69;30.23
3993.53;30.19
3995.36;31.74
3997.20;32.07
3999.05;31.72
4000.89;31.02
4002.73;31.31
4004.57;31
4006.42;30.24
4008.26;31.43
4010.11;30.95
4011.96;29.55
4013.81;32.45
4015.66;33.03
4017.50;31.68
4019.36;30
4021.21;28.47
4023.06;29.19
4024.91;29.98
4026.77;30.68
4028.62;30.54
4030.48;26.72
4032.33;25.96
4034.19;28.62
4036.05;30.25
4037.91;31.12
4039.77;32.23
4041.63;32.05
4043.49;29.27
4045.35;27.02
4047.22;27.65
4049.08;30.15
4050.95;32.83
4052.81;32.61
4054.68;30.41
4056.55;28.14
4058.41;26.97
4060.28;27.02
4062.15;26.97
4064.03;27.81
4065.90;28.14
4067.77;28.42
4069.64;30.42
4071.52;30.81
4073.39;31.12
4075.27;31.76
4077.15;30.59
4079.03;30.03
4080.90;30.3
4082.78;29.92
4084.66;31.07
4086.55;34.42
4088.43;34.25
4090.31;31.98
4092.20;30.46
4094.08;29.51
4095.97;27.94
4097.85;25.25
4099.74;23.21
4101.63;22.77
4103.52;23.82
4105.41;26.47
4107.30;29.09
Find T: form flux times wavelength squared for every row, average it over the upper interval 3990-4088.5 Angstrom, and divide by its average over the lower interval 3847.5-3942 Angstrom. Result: 1.5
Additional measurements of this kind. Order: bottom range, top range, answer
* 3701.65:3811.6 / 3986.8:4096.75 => 1.72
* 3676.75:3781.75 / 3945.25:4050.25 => 1.55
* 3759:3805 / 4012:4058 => 1.68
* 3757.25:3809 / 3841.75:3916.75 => 1.14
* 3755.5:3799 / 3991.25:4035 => 1.68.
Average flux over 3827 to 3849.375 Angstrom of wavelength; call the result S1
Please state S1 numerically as 17.6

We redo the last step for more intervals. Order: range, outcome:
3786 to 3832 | 19.4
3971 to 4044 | 28.8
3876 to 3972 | 21.5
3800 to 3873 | 20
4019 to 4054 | 29.8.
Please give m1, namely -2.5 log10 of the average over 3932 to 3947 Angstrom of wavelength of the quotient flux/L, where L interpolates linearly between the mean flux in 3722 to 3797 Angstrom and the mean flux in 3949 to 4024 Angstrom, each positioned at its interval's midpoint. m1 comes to 0.33 mag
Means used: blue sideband 20.3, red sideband 26.1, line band 18.5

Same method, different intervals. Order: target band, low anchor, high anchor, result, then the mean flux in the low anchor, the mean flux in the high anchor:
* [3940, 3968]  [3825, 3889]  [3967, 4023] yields 0.141 mag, 19.8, 27.4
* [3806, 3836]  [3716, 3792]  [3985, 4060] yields 0.215 mag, 20.5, 30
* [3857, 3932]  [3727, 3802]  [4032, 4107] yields 0.058 mag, 19.7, 29.3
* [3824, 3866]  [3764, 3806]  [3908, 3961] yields 0.127 mag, 20.7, 22.7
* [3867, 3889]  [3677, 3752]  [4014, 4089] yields 0.188 mag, 19.7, 30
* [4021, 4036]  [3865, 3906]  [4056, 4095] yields -0.033 mag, 21.8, 30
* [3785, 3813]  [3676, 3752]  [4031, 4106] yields 0.092 mag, 19.7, 29.2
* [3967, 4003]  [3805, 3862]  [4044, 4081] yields 0.030 mag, 19.5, 29.4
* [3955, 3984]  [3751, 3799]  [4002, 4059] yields 0.351 mag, 20.2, 30.1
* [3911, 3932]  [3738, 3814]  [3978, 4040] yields 0.058 mag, 19.6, 29.7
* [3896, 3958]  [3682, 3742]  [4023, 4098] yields 0.144 mag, 20.5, 29.8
